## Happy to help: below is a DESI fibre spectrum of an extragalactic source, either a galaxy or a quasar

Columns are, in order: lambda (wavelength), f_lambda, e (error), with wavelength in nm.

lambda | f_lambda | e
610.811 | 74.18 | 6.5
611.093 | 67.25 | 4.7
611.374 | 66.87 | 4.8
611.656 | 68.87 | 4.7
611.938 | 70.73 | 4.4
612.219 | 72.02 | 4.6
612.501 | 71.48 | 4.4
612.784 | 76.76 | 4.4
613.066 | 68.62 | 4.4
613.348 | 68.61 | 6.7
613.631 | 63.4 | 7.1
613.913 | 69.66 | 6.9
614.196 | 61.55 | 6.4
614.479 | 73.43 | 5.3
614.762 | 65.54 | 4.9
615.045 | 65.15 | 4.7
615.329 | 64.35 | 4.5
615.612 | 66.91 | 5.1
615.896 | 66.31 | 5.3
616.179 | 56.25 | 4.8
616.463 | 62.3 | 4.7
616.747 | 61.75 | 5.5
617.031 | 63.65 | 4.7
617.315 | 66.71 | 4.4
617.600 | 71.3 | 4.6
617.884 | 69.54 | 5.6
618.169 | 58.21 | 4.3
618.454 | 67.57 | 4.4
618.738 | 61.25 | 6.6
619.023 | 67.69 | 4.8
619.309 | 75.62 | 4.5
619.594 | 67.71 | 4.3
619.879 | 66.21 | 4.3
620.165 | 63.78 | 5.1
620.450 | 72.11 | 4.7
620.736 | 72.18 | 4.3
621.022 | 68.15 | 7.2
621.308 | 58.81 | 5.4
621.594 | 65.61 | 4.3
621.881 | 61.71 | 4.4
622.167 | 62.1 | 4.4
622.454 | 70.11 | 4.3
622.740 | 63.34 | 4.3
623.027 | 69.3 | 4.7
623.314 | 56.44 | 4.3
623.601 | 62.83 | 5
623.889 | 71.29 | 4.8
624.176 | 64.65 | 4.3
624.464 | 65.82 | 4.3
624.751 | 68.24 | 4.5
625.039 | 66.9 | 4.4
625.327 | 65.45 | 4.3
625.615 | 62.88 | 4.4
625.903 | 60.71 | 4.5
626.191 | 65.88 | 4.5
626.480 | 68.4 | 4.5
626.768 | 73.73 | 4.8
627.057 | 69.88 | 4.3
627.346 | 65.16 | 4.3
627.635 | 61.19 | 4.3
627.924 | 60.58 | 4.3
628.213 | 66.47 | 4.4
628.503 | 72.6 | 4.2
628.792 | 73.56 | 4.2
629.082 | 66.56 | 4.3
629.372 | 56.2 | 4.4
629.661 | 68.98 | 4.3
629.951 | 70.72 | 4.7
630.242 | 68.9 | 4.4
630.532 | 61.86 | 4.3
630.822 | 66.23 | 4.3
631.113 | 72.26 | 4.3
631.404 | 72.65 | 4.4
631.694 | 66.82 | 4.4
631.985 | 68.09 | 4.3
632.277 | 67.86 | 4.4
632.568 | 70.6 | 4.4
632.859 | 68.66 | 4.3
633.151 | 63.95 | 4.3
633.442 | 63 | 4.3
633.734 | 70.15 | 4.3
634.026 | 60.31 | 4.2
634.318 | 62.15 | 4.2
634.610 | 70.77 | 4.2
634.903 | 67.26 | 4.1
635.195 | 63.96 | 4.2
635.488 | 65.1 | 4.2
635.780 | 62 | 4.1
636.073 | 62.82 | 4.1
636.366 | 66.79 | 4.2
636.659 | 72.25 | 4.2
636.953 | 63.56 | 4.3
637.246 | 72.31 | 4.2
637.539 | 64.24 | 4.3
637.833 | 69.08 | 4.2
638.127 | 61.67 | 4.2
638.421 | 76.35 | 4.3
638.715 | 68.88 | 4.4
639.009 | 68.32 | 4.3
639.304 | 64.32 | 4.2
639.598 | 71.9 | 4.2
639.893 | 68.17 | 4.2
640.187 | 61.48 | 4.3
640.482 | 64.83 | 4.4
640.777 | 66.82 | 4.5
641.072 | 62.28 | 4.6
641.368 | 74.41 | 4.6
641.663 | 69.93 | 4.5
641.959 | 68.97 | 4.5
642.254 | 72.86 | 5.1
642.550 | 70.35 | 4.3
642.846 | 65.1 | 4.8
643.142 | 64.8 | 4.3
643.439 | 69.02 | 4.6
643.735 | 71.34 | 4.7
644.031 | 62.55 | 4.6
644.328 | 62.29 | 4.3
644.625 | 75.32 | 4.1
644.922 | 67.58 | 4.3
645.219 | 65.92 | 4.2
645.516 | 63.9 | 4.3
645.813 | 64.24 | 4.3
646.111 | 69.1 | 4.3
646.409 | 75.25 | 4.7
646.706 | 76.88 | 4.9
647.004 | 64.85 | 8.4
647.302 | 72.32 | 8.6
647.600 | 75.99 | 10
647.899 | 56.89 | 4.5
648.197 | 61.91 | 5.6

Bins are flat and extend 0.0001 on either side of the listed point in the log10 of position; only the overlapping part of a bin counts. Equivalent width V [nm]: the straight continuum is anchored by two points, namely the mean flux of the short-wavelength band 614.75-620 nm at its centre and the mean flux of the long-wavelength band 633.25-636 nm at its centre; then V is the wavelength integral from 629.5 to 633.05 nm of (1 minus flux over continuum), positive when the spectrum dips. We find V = -0.19 nm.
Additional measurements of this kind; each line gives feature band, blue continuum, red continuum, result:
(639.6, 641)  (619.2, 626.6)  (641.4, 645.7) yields 0.04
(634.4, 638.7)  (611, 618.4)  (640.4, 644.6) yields 0.04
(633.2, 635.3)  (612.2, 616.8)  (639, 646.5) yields 0.06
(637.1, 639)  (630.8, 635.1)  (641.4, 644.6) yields -0.03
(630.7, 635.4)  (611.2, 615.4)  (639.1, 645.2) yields 0.06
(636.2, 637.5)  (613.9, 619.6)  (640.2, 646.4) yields -0.02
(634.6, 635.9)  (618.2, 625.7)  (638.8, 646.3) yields 0.03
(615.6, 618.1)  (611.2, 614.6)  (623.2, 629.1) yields 0.13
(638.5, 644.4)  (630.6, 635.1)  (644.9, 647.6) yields 0.09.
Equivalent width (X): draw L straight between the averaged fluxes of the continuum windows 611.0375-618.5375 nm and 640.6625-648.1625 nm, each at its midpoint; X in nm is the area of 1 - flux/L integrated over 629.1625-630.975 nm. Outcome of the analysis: 0.05 nm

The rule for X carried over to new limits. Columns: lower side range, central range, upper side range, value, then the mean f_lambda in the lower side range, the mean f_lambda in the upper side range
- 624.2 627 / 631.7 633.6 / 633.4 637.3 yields -0.03 nm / 66.5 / 65.8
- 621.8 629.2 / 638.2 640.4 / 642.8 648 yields -0.02 nm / 66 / 68.1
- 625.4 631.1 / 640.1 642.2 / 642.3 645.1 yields 0.01 nm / 66.5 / 67.8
